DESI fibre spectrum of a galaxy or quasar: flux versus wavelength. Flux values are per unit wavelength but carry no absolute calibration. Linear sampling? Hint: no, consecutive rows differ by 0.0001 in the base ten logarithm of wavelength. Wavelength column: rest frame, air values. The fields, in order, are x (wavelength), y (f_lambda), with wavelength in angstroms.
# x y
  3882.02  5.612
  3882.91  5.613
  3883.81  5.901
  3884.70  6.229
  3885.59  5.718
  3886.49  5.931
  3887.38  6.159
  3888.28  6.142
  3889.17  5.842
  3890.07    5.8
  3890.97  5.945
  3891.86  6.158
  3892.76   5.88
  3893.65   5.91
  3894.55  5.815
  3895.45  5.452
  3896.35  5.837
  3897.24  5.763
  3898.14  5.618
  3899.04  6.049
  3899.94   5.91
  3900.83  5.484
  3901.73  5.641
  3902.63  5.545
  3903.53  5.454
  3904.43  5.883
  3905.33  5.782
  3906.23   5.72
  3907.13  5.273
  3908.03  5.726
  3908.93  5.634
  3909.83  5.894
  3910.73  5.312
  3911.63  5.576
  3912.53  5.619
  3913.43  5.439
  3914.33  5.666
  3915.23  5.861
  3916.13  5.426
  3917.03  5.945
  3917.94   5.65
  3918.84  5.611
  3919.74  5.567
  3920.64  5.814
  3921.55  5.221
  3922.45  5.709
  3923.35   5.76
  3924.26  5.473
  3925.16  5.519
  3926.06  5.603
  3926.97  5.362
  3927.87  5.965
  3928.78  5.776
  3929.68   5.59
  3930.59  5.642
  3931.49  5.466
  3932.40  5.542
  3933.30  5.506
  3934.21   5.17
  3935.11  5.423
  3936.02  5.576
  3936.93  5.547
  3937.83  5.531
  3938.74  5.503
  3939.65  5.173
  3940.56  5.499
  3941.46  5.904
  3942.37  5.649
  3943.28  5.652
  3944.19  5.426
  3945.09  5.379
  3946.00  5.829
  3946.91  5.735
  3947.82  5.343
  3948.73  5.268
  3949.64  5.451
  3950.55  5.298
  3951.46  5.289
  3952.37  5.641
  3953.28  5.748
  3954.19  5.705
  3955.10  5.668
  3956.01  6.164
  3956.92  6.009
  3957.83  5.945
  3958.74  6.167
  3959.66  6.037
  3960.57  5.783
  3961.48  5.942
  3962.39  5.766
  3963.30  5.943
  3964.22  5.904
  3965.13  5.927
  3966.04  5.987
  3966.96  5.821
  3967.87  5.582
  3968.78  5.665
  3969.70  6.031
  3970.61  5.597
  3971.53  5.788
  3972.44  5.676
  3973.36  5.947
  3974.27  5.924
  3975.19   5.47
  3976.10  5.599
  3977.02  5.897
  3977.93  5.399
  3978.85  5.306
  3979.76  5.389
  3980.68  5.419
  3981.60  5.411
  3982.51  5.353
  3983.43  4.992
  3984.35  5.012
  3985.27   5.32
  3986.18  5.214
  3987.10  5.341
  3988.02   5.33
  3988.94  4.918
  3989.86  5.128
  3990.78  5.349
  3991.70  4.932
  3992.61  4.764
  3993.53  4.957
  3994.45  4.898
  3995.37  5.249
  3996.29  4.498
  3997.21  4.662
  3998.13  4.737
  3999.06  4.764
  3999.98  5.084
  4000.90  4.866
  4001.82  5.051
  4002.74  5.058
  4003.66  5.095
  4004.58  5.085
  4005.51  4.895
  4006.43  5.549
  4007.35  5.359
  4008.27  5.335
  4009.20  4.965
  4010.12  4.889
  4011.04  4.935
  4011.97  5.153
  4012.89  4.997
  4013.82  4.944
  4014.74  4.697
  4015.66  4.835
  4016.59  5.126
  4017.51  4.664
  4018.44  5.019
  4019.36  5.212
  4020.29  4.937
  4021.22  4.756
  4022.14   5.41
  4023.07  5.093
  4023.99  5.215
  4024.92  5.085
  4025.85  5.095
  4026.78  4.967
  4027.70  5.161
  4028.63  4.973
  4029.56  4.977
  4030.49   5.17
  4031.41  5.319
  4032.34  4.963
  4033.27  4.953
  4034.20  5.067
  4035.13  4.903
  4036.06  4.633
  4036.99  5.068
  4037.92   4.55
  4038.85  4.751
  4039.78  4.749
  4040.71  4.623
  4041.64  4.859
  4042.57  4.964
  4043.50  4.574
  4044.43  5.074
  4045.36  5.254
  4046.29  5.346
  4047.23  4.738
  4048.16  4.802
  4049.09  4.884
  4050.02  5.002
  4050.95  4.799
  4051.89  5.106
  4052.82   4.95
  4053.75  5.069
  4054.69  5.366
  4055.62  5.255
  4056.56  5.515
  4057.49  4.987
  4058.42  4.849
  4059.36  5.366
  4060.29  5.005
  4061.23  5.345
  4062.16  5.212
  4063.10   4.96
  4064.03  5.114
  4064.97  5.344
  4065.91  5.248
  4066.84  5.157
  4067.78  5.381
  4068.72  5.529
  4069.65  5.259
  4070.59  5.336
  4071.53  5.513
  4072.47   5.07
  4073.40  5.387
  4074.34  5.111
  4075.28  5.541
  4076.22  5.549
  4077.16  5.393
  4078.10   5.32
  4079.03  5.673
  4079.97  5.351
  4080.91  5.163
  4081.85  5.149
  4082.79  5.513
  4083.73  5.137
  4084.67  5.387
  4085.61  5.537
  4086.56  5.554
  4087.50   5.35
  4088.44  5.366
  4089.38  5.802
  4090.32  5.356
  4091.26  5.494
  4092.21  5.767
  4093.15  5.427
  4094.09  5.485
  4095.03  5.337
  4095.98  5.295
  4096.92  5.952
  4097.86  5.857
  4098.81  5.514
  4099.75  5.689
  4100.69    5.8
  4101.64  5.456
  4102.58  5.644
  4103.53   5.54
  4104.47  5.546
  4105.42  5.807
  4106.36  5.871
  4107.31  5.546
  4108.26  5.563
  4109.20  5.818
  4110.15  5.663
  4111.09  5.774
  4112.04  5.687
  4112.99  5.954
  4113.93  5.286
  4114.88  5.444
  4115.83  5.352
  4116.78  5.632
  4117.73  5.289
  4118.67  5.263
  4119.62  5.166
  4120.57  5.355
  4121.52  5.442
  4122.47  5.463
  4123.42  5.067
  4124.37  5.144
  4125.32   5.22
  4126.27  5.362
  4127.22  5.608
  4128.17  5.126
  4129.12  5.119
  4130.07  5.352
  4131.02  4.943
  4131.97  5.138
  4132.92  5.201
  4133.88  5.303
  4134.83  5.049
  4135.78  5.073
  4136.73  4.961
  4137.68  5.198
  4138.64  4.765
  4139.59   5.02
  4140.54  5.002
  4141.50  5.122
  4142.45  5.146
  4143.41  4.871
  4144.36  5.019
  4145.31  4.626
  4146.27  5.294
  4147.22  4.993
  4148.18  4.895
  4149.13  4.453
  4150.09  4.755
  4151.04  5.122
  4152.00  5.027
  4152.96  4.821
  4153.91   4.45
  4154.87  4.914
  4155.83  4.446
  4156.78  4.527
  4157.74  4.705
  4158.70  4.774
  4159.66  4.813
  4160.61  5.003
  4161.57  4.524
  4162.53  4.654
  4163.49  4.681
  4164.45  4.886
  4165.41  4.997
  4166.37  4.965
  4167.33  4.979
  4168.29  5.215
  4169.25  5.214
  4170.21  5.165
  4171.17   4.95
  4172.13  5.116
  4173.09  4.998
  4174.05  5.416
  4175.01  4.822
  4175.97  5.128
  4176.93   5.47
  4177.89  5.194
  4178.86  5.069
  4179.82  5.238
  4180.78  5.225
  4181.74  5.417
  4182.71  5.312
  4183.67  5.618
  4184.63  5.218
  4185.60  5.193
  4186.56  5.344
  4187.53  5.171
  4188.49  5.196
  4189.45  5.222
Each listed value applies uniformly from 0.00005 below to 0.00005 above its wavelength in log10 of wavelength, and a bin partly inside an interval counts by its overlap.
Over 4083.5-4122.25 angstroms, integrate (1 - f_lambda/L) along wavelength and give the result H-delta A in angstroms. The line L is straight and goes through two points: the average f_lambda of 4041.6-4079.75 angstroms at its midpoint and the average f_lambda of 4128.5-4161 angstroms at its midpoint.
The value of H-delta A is -3.7 angstroms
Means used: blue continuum 5.18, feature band 5.54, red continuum 4.94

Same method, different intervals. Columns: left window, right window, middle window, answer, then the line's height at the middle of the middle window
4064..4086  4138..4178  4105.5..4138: -1.66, 5.11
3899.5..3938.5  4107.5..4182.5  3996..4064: 4.53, 5.36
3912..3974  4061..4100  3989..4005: 1.75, 5.56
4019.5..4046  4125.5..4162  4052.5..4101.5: -3.94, 4.97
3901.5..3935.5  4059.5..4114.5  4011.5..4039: 2.60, 5.51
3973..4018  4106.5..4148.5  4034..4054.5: 1.11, 5.18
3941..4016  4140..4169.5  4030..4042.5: 0.79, 5.22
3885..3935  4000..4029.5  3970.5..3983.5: -0.69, 5.28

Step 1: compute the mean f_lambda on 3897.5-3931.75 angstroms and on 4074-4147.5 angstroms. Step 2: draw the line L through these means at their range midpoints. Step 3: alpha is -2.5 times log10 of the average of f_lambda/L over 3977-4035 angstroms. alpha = 0.09 mag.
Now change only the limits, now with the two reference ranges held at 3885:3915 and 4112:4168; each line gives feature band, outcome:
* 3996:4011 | 0.094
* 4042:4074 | 0.031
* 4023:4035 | 0.062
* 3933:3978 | -0.018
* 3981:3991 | 0.058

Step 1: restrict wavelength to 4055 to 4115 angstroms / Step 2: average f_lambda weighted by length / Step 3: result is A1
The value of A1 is 5.44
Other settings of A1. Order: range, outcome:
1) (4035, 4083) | 5.13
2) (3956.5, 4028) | 5.3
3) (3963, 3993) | 5.49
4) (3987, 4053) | 4.99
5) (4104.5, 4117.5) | 5.63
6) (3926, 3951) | 5.53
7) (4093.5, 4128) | 5.52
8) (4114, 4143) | 5.21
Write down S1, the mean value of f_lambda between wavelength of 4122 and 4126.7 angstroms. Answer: 5.25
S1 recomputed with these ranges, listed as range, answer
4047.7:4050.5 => 4.91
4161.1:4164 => 4.62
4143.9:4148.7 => 4.96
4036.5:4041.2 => 4.75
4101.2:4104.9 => 5.55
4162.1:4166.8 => 4.83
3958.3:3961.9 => 5.97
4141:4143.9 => 5.04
